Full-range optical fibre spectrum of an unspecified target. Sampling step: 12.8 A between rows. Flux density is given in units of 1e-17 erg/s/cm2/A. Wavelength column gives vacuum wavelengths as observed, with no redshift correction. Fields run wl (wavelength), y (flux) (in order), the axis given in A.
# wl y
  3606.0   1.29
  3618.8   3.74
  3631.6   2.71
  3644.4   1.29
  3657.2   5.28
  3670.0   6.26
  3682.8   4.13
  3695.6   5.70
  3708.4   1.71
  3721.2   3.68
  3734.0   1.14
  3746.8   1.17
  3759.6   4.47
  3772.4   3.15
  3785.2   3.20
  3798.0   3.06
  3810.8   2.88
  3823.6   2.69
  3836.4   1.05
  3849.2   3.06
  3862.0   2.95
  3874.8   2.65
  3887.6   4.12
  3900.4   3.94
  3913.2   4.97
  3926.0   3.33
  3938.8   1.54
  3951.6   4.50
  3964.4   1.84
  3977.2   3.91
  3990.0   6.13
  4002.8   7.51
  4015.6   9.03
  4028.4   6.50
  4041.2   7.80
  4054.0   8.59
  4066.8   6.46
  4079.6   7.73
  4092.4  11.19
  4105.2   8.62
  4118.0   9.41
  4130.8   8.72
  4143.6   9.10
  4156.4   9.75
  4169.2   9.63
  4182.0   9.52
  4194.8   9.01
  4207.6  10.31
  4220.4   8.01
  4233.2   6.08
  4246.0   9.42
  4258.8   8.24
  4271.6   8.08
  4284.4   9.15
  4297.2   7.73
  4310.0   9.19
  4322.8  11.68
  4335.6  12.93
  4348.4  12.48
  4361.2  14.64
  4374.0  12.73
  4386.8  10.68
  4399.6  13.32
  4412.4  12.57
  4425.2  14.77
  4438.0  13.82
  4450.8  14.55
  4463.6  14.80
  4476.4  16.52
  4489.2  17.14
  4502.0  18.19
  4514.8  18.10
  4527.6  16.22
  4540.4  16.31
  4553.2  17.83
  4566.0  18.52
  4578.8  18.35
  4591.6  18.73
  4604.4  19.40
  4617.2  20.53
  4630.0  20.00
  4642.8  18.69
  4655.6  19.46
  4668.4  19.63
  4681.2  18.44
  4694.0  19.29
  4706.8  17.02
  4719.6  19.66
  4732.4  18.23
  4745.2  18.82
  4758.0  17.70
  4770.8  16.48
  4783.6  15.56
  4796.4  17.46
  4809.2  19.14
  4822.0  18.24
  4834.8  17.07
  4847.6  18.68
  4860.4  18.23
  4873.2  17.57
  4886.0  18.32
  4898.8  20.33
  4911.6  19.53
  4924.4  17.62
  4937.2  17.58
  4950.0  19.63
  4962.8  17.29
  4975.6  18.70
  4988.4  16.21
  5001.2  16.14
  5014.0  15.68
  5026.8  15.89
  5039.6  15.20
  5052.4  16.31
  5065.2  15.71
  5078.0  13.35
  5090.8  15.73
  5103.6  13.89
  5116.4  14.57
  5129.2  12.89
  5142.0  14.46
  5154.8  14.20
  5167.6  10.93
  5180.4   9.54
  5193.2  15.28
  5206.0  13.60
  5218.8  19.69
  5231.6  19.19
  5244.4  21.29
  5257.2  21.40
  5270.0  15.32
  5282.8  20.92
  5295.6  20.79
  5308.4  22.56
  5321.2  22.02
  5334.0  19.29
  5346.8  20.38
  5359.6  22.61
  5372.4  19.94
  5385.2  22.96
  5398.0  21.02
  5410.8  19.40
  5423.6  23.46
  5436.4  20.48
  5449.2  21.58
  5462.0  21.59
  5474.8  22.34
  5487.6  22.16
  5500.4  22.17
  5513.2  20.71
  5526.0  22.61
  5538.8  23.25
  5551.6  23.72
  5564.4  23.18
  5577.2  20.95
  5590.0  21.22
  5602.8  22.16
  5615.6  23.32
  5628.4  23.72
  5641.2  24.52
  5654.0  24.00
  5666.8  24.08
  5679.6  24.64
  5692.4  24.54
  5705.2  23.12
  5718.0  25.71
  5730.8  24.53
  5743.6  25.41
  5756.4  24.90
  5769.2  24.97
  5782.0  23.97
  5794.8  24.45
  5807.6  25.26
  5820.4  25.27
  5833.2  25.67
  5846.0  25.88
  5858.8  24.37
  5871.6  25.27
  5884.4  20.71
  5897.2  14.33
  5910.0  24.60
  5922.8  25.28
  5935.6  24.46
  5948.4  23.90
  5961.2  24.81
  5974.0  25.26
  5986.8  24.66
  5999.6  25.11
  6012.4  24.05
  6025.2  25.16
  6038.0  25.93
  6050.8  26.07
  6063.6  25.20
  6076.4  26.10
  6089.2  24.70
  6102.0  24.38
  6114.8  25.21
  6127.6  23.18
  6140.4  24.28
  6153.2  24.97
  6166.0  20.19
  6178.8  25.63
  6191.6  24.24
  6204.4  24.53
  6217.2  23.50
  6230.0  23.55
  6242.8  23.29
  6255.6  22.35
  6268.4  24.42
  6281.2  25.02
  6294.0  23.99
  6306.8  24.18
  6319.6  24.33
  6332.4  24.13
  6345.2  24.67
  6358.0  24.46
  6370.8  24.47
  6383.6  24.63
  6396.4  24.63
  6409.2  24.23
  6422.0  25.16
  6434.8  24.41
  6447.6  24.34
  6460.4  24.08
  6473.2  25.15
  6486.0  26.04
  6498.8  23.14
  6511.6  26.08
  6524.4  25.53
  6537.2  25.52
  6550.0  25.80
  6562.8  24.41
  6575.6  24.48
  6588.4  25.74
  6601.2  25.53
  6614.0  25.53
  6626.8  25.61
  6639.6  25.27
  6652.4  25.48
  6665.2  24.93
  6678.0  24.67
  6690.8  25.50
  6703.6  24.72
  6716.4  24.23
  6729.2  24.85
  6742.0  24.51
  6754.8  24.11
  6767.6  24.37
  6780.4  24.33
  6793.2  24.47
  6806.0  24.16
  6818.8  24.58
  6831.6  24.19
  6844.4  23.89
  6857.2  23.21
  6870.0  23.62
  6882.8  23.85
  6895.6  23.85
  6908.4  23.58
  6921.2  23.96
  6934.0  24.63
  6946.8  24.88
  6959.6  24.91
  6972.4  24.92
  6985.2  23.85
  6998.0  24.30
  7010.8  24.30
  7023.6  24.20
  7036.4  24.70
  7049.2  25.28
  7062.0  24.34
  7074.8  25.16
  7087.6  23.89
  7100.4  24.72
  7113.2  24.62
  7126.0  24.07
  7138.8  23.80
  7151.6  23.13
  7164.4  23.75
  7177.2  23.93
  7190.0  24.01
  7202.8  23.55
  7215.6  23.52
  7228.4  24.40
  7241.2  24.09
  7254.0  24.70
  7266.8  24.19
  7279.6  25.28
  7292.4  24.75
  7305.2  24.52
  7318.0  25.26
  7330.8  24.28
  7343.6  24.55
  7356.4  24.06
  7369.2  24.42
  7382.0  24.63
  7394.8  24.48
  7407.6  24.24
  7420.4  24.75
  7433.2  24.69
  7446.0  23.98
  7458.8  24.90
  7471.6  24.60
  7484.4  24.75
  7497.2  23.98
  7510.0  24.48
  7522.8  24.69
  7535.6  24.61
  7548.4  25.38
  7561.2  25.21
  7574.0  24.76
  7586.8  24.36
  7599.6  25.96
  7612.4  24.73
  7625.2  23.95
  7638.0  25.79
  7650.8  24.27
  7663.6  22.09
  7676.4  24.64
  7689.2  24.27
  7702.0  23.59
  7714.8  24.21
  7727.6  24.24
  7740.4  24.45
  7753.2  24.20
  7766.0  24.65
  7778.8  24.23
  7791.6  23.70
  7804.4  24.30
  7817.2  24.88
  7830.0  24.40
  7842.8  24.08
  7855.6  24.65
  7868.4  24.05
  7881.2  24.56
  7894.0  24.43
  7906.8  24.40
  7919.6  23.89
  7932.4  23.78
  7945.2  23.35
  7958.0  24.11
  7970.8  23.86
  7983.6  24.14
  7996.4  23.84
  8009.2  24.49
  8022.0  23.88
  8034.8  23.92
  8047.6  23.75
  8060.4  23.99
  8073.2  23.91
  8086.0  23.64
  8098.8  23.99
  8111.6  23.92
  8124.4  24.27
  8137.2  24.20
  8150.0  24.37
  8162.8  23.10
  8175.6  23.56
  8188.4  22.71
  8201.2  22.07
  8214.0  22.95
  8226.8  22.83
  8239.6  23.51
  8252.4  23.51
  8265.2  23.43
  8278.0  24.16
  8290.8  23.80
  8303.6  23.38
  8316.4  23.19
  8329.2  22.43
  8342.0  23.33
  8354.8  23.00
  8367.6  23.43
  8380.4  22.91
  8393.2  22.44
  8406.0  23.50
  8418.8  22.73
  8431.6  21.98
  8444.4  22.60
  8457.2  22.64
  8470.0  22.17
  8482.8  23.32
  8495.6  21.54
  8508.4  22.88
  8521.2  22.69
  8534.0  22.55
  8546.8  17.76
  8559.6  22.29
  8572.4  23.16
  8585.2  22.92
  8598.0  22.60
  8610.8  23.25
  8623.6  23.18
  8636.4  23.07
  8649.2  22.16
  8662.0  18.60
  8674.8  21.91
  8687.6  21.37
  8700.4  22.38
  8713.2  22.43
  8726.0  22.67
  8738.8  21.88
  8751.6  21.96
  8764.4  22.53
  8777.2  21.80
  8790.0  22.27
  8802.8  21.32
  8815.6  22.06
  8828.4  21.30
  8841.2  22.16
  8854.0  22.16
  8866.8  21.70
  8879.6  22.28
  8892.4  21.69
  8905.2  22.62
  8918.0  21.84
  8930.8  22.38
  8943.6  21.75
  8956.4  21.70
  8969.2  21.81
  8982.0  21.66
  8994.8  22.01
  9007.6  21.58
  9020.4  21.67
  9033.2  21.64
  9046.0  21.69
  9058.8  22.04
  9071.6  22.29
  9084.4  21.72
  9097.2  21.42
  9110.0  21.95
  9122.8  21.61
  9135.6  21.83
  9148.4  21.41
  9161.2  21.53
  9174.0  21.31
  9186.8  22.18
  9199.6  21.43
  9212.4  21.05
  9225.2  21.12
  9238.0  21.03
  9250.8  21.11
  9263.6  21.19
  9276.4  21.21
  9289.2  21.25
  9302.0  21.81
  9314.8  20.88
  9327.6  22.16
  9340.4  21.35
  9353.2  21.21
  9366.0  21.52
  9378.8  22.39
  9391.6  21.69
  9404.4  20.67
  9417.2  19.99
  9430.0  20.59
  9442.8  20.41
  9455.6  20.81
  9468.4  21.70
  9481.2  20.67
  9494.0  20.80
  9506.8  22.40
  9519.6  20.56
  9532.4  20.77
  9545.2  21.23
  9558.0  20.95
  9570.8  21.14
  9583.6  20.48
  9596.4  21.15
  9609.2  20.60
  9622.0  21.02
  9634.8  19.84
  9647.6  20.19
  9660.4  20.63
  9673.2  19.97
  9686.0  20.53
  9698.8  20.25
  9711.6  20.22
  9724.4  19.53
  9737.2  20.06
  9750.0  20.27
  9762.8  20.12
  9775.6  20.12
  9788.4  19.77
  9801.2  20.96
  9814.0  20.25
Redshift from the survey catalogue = 0.000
